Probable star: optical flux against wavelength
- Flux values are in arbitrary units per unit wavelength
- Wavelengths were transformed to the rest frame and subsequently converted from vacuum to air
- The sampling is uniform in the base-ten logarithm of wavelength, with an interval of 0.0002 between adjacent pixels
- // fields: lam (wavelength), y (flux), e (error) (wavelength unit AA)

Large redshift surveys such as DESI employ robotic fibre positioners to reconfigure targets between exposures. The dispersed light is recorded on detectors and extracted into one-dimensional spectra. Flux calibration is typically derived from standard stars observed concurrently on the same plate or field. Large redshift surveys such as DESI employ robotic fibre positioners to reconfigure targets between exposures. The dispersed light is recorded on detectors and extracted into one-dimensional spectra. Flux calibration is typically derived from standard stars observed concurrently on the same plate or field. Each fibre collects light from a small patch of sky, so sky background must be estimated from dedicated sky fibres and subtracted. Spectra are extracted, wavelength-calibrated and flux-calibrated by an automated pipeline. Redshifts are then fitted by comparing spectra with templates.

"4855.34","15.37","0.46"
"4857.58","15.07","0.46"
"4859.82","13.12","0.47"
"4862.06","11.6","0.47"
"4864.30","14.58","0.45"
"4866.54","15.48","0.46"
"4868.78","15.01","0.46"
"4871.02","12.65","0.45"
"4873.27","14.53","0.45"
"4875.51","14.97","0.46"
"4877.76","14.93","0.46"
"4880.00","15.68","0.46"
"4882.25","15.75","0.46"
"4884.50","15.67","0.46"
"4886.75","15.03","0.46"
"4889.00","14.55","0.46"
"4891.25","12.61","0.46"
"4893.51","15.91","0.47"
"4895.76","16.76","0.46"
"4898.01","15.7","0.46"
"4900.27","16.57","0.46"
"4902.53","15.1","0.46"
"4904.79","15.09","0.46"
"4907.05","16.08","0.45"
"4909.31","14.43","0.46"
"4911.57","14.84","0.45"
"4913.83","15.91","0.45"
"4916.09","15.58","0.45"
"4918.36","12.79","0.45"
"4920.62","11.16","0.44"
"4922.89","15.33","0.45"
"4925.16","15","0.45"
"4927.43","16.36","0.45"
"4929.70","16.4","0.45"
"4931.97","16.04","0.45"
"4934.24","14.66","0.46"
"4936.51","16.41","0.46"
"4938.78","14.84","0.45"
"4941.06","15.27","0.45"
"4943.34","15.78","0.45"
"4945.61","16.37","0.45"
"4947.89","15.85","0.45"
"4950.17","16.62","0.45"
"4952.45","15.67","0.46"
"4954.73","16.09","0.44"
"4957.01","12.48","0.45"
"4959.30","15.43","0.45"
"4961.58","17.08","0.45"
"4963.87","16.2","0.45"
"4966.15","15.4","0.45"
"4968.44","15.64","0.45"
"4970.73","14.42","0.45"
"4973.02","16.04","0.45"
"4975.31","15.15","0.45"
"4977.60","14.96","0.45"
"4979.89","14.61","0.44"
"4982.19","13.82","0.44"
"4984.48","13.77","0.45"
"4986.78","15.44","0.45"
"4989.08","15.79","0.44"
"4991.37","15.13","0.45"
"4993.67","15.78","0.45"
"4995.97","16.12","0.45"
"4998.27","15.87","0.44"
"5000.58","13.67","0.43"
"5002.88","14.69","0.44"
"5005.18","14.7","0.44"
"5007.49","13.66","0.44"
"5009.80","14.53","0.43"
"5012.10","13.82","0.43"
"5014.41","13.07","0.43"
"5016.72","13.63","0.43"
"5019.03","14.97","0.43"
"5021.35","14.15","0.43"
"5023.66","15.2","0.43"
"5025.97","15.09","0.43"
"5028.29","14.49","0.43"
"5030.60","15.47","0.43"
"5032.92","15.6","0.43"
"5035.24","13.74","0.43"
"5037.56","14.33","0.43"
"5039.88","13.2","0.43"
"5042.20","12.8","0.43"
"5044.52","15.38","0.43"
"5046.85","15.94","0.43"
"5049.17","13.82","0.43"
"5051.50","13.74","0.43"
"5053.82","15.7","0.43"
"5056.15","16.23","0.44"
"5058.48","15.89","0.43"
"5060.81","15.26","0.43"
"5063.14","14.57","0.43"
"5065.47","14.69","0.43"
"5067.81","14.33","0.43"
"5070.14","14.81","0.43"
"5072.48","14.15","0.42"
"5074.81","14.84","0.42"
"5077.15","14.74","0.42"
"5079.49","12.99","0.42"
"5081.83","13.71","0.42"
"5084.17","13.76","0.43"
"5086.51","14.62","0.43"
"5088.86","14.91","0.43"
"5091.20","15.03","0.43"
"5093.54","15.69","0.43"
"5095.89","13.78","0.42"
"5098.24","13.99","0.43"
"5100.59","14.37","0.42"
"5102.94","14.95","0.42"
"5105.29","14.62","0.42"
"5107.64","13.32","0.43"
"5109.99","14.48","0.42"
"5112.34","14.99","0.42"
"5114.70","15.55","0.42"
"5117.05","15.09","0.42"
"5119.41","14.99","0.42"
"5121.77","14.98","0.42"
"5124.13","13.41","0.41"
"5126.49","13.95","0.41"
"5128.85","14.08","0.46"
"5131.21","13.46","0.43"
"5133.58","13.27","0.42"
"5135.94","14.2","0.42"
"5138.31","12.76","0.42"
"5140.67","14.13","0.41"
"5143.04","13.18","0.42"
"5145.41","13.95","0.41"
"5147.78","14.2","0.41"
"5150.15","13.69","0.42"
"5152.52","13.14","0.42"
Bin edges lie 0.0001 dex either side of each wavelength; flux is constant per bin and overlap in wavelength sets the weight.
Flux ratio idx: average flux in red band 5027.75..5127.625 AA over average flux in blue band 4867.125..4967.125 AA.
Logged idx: 0.96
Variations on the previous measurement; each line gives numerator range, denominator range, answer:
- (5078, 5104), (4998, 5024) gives 1.01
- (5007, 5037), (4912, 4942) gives 0.96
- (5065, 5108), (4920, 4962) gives 0.93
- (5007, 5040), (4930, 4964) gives 0.92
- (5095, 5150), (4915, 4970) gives 0.92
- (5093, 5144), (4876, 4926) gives 0.95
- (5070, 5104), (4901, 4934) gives 0.96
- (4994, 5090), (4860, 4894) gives 1.00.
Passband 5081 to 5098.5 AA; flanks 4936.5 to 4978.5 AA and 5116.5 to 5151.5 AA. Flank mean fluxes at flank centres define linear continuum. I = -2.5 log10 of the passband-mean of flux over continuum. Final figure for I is -0.01 mag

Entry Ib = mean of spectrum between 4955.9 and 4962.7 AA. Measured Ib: 15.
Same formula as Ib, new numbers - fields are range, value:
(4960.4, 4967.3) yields 16.2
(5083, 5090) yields 14.4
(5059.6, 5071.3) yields 14.7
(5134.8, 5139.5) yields 13.5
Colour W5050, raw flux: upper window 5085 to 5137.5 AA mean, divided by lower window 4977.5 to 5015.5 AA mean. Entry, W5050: 1.0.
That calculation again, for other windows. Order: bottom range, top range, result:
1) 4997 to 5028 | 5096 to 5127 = 1.01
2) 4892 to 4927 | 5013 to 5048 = 0.96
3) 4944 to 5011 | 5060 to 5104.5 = 0.95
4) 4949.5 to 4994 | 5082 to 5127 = 0.95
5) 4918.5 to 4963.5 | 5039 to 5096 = 0.95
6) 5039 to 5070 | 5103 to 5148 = 0.96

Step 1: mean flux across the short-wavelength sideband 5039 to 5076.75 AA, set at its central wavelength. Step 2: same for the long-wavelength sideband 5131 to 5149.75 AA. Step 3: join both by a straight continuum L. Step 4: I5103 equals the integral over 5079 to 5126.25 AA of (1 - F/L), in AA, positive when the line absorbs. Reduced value -1.1 AA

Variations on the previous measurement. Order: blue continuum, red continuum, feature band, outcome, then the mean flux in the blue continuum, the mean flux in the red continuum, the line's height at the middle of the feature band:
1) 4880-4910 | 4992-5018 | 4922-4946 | -1.0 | 15.3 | 14.5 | 15.1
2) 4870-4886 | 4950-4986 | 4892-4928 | -0.3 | 14.9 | 15.2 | 15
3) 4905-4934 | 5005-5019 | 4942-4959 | -1.1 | 15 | 13.9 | 14.6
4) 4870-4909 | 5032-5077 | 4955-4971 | -0.4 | 15.1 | 14.7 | 14.9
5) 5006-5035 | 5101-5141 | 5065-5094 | -0.2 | 14.5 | 14.3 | 14.3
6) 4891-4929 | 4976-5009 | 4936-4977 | -1.7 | 15.1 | 14.9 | 15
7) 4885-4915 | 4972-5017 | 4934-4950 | -0.7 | 15.3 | 14.7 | 15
